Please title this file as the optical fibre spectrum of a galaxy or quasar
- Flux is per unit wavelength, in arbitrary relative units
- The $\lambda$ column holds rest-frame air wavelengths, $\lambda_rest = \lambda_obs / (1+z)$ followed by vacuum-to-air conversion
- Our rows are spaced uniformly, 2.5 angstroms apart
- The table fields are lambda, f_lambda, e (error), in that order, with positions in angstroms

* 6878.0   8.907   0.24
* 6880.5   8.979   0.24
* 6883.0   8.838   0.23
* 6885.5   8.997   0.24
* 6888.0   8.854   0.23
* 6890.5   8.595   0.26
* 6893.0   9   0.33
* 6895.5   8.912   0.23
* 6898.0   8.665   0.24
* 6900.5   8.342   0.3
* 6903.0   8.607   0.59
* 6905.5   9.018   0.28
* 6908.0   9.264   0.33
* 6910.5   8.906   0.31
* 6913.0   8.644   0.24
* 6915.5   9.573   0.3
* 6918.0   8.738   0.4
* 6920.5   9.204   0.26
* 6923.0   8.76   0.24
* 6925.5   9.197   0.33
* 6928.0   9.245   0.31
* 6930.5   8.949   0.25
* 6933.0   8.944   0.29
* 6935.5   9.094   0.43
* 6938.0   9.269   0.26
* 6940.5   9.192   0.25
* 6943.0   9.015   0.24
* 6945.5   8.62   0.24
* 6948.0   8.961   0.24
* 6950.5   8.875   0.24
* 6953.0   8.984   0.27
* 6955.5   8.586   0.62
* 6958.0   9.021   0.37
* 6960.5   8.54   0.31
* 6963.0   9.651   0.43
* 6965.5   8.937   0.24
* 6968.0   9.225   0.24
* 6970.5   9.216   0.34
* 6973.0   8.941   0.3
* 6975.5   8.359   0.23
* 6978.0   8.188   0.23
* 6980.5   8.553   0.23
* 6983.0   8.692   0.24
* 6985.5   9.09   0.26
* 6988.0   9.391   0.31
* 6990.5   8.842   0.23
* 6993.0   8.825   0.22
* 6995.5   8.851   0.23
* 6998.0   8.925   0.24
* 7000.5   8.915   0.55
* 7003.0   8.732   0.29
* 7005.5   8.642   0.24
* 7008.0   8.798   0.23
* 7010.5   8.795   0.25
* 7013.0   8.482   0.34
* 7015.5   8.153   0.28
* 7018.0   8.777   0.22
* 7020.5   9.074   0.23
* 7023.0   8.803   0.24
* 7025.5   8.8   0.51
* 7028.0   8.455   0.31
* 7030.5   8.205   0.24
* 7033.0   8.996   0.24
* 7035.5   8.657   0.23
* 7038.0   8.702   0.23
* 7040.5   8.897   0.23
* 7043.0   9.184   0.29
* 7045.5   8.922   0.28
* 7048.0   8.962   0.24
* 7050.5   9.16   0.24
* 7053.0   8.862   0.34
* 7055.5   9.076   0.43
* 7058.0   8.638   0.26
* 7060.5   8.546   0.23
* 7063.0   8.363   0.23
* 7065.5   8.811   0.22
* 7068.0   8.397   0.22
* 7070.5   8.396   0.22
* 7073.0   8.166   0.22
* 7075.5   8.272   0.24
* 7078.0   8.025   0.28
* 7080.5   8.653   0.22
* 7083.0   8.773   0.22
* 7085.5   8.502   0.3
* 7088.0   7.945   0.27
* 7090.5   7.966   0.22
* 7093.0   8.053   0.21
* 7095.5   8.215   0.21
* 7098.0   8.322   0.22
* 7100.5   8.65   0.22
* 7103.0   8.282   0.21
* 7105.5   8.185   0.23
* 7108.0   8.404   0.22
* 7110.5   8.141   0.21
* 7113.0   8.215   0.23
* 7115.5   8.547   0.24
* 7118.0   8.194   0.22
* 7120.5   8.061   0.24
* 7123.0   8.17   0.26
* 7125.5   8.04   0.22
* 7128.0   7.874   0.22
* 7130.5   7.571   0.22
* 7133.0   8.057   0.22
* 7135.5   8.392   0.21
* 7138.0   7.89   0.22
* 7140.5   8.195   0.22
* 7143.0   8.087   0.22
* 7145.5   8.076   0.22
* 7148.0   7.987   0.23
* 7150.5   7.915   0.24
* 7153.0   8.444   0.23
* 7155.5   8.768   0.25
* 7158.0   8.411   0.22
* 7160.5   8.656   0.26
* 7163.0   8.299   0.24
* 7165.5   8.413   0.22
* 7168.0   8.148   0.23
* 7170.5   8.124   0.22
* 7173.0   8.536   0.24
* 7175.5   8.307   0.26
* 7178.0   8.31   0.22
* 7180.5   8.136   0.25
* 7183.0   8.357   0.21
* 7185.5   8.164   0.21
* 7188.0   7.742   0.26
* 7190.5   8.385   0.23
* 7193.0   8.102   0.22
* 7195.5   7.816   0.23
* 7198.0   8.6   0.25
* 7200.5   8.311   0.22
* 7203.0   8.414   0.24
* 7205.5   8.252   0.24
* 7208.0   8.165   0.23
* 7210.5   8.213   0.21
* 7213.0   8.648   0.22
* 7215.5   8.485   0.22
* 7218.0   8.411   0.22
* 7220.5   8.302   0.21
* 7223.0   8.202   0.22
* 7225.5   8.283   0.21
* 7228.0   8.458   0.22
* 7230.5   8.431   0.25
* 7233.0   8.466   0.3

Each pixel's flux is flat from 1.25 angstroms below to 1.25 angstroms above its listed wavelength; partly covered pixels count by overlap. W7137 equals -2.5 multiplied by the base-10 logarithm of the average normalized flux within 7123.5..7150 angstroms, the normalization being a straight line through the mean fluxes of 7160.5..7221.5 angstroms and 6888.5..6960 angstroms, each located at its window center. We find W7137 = 0.05 mag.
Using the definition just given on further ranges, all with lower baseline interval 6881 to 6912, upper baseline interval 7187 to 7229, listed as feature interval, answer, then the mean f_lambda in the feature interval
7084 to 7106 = 0.03 mag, 8.24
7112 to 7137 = 0.04 mag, 8.11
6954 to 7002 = -0.02 mag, 8.88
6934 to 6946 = -0.04 mag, 9.06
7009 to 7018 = 0.01 mag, 8.53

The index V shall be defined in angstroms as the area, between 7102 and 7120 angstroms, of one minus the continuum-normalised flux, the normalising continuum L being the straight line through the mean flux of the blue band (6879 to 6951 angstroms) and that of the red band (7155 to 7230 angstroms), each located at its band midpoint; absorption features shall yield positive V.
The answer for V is 0.47 angstroms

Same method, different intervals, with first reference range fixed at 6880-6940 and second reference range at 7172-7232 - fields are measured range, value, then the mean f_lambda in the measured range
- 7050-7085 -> 0.1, 8.57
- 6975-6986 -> 0.3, 8.56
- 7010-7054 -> -0.5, 8.77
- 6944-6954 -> 0.0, 8.86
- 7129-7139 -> 0.6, 7.98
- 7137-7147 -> 0.4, 8.06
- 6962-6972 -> -0.5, 9.24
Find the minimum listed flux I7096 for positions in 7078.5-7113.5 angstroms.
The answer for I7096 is 7.945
